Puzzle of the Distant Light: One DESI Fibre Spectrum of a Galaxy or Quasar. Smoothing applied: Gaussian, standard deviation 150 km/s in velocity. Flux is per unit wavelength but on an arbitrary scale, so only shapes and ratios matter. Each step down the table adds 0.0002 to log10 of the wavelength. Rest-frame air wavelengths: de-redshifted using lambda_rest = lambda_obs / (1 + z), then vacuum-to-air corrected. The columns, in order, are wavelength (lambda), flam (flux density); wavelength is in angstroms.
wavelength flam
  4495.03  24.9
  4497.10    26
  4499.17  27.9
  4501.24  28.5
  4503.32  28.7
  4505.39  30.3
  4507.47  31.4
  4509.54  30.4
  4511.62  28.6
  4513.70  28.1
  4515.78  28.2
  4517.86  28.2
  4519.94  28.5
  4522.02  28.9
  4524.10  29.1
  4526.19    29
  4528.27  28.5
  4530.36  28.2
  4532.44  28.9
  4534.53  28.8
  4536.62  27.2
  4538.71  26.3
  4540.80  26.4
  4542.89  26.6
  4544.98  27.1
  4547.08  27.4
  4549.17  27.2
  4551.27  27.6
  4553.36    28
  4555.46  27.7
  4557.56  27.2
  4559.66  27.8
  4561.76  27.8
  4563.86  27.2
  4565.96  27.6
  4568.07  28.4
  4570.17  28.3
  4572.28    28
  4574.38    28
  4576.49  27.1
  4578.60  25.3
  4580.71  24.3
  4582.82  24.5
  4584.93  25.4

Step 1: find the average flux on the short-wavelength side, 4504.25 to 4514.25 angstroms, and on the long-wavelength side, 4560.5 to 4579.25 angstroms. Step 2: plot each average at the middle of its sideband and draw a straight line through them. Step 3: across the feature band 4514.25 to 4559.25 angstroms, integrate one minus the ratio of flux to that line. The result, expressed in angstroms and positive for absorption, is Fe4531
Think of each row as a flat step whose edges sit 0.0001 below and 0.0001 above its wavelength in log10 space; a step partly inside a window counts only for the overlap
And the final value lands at 1.5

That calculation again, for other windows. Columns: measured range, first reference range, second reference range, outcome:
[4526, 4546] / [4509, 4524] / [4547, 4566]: 0.35 angstroms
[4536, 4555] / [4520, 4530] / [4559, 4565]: 0.69 angstroms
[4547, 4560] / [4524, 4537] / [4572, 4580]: 0.07 angstroms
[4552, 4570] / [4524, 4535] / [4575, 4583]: -0.72 angstroms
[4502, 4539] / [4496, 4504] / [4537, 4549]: -2.03 angstroms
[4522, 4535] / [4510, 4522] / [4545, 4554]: -0.31 angstroms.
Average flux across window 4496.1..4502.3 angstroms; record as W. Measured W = 27.5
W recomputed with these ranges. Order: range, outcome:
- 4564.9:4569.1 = 28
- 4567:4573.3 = 28.2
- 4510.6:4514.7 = 28.3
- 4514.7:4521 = 28.3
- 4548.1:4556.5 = 27.6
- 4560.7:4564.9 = 27.5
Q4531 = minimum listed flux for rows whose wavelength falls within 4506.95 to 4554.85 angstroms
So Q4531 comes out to 26.3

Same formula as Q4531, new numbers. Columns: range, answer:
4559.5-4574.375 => 27.2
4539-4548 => 26.4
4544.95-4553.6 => 27.1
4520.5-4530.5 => 28.2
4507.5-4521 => 28.1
